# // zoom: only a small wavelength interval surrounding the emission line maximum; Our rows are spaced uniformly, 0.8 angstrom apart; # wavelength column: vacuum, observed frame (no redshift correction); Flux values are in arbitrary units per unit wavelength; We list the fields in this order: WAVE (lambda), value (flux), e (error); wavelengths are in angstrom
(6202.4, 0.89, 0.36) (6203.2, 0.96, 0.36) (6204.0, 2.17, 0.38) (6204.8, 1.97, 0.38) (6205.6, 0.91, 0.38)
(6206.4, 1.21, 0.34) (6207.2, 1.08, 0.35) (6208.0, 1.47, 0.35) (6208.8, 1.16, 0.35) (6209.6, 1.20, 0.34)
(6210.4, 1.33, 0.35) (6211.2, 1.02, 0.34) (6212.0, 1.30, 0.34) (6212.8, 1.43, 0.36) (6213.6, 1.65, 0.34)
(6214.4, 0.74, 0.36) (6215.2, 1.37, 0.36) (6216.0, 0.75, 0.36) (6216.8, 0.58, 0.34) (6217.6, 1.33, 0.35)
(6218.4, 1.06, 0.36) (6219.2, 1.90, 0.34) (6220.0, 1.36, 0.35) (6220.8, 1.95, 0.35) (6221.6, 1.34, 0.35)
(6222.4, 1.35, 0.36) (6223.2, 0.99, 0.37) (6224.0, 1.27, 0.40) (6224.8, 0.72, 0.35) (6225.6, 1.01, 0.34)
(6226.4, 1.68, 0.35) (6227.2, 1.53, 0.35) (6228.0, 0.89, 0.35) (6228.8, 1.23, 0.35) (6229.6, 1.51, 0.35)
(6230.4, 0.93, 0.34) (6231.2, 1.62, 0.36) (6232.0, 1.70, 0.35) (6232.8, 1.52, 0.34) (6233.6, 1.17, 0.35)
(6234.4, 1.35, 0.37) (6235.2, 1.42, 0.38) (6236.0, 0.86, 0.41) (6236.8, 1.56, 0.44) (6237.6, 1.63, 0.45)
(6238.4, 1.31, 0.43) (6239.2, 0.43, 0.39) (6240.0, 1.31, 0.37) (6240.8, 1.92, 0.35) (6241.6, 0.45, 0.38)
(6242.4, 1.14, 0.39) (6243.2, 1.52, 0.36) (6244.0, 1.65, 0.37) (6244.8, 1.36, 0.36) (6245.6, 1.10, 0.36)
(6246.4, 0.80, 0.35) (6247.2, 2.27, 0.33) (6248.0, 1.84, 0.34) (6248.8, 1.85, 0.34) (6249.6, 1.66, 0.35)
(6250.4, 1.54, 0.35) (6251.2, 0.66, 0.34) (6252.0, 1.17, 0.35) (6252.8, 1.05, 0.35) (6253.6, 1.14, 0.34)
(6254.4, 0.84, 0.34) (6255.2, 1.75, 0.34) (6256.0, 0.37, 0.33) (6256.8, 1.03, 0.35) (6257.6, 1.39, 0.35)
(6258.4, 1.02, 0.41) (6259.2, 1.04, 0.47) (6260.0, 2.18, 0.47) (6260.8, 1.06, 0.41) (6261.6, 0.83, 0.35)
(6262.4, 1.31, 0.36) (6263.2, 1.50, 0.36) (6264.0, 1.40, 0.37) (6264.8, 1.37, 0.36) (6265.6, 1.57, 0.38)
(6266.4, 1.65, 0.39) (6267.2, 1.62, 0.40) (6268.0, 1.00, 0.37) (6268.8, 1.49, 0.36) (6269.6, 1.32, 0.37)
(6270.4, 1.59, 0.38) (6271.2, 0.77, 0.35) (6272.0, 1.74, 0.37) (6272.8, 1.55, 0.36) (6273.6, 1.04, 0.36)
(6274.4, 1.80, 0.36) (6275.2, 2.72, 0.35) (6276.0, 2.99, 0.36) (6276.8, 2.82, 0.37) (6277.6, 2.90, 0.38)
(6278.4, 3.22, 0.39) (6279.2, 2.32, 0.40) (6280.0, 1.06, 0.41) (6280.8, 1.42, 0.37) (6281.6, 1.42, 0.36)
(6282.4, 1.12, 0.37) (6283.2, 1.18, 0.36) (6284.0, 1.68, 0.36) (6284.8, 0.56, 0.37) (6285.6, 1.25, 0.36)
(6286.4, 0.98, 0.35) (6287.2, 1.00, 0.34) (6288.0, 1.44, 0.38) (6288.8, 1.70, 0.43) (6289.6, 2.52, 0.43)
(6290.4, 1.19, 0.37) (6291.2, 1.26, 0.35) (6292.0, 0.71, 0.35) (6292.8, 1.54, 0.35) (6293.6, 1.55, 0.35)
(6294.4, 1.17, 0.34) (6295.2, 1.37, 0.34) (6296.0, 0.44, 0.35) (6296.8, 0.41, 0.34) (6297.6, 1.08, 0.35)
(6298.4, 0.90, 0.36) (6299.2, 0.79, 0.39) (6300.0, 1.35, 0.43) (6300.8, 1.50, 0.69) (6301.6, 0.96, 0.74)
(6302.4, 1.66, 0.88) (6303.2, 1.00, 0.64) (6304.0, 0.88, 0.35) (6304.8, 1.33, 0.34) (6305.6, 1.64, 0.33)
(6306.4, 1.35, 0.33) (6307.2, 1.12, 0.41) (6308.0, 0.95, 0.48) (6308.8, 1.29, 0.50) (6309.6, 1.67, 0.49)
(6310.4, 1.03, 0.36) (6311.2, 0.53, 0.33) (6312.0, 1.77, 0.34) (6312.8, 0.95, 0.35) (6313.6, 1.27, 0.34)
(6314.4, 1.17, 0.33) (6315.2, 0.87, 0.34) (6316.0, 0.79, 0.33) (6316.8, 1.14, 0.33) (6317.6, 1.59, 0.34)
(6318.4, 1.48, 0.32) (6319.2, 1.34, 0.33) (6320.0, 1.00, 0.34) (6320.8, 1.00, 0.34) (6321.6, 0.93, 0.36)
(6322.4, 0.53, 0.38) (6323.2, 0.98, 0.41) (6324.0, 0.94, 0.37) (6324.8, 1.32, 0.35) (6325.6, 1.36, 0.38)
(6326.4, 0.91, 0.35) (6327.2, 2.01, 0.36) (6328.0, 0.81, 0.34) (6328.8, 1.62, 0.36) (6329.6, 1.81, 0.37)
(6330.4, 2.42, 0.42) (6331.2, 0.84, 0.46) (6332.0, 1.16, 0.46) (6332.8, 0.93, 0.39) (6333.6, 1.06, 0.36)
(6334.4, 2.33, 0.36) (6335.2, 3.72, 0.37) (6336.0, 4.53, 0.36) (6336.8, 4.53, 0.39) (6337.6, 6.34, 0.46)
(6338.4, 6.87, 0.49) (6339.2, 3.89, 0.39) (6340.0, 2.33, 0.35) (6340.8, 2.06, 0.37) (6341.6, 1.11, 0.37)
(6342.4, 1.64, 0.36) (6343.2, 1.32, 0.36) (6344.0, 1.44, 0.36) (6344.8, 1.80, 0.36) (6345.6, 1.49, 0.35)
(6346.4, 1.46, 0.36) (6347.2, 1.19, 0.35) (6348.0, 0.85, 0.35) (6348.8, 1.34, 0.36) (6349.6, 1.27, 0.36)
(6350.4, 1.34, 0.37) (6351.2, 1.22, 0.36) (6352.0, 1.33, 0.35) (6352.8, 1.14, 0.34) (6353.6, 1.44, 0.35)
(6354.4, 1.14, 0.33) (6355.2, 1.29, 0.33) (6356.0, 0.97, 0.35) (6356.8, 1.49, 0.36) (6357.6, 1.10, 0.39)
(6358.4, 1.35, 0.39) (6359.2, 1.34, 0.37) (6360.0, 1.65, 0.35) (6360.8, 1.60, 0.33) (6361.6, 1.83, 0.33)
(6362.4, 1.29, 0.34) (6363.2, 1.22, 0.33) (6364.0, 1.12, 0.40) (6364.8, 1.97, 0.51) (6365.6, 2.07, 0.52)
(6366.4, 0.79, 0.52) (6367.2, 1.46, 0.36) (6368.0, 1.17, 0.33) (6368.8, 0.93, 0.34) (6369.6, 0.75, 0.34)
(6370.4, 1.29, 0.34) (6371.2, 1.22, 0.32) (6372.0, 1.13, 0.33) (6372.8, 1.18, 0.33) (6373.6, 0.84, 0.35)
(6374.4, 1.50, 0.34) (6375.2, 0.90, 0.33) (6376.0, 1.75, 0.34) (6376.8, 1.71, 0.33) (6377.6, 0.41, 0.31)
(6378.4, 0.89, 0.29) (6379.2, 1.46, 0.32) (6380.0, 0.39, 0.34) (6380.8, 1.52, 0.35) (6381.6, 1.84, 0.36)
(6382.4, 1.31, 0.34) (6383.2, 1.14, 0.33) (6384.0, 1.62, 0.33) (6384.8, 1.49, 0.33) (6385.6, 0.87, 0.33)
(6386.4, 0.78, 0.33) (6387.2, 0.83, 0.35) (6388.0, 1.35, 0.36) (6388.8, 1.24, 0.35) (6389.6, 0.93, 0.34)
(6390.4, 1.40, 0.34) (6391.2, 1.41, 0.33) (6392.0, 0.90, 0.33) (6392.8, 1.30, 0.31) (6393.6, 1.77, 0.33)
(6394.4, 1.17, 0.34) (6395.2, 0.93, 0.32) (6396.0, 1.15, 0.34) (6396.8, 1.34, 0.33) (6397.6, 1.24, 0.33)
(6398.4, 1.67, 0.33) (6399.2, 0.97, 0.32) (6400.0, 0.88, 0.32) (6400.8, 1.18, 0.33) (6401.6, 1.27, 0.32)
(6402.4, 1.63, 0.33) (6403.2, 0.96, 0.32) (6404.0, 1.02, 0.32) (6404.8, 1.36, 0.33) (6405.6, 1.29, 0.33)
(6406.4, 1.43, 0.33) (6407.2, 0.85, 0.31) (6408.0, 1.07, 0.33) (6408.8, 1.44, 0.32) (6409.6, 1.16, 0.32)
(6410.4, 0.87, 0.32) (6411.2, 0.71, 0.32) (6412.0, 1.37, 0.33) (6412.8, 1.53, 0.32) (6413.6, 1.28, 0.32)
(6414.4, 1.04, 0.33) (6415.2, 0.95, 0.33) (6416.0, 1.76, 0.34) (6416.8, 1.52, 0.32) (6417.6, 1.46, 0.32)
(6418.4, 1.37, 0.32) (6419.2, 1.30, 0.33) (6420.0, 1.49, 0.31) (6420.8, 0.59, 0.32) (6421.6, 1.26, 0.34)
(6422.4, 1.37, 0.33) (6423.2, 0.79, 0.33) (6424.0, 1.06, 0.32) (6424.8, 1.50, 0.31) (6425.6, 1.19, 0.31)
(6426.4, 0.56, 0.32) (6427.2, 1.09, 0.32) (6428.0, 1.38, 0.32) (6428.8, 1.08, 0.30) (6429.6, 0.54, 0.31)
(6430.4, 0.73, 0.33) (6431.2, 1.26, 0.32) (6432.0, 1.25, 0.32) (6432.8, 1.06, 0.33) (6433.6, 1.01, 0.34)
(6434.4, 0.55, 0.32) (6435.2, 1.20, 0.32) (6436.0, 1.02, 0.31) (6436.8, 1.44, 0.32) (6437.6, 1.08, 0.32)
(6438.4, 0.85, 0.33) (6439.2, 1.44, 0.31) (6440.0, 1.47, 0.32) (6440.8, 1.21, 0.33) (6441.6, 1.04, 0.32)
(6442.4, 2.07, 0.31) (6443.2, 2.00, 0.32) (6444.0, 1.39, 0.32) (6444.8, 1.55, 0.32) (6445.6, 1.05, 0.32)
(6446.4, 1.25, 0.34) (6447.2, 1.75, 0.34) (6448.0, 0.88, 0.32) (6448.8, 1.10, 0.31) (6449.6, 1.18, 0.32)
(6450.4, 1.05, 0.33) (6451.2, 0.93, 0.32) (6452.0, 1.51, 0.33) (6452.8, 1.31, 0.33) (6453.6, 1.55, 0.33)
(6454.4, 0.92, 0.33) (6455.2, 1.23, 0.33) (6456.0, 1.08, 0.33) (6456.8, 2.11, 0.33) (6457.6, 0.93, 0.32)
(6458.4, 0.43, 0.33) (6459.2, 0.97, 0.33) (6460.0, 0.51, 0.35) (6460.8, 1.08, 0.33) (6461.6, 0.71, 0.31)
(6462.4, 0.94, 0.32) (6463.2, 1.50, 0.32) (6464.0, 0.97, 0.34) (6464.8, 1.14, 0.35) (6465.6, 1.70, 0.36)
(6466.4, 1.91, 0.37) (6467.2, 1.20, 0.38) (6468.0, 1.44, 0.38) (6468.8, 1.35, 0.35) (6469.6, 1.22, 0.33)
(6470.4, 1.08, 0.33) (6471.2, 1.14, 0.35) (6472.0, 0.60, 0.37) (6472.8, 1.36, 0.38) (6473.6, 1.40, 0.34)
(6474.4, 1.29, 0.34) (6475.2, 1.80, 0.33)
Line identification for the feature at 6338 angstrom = [O III]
